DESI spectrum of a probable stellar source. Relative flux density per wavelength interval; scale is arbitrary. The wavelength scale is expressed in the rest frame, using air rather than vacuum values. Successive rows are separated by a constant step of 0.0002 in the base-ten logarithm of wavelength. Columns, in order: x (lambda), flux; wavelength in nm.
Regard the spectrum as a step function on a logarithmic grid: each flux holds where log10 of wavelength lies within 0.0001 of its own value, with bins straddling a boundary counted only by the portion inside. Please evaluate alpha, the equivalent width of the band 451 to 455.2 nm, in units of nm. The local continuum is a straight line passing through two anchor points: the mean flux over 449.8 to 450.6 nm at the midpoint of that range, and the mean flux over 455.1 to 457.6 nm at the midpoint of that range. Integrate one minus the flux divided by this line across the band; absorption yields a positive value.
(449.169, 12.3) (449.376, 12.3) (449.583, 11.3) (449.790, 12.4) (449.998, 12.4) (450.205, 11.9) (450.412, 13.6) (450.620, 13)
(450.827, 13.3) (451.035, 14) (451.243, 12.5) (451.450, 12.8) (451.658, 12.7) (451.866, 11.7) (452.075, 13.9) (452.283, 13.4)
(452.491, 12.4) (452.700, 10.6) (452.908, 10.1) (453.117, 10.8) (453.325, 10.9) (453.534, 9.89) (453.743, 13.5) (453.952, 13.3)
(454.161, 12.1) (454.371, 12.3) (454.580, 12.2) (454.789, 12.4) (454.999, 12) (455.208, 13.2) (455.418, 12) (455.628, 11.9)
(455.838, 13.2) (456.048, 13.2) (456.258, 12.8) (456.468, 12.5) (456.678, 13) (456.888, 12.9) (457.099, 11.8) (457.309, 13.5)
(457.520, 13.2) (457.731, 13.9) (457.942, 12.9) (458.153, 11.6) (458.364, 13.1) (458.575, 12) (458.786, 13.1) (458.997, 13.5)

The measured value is 0.17 nm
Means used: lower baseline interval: 12.6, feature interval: 12.2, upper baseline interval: 12.8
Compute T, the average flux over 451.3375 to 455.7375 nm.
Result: 12.1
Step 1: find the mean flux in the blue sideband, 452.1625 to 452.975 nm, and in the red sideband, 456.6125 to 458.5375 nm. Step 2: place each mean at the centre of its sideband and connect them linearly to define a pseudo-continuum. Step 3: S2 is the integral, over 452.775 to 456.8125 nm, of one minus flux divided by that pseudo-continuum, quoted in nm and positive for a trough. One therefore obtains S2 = 0.02 nm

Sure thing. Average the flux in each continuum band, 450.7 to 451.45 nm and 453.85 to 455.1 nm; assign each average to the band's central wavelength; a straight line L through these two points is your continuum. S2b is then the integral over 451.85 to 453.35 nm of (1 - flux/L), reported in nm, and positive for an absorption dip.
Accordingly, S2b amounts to 0.126 nm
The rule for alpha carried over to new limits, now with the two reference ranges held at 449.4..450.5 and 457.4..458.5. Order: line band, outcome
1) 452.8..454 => 0.12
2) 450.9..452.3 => -0.06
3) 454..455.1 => 0.03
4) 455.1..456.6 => 0.01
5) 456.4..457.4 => 0.01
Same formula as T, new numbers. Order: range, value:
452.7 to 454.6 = 11.6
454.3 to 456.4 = 12.5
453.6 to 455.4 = 12.5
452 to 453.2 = 11.8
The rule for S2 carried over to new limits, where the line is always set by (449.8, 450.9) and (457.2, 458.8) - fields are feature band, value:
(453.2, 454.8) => 0.10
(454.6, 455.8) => 0.05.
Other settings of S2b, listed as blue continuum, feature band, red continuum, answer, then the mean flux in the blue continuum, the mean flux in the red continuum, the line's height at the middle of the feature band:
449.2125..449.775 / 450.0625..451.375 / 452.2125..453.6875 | -0.15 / 11.9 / 11.2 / 11.7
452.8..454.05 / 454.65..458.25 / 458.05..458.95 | -0.19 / 11.4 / 12.5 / 12.1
